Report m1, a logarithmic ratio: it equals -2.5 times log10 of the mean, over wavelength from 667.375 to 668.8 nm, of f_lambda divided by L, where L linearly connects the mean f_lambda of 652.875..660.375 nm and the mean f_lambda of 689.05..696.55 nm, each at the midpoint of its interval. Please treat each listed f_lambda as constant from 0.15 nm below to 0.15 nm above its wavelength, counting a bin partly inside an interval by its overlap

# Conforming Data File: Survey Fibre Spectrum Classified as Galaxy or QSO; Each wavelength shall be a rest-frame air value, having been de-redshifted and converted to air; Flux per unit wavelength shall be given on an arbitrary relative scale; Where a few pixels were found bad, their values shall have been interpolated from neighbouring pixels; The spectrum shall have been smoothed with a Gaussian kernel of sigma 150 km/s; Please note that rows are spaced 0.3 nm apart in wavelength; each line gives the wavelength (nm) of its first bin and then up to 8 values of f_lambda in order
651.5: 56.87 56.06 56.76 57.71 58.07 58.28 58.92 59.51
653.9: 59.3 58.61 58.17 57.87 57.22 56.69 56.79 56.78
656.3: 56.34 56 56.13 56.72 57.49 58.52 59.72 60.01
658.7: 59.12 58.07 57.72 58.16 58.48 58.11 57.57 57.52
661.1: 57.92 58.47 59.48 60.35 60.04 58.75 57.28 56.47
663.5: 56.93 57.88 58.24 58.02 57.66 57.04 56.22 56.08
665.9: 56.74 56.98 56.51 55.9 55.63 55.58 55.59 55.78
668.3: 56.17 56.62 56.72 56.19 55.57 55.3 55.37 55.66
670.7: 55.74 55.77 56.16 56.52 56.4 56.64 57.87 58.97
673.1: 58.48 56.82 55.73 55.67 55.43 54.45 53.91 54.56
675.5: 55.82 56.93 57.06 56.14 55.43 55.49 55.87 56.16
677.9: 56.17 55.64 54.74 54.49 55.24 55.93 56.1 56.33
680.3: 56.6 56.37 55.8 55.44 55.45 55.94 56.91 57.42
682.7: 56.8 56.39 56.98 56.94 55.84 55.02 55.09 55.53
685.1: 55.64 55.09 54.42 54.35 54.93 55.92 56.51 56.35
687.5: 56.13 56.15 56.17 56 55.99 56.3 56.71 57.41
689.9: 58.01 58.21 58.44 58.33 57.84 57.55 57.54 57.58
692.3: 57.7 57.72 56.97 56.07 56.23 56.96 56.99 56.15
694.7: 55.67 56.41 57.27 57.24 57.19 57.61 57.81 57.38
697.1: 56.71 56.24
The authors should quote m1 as 0.033 mag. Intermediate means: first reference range 57.9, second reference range 57.2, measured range 56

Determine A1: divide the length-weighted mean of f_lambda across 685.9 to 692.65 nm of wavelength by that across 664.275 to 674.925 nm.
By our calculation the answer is 1.01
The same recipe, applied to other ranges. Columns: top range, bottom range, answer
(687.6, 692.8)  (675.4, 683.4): 1.02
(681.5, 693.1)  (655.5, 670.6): 0.99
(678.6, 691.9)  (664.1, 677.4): 1.00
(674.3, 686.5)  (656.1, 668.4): 0.97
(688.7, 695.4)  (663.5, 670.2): 1.01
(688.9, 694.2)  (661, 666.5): 0.99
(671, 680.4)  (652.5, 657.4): 0.97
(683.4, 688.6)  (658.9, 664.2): 0.96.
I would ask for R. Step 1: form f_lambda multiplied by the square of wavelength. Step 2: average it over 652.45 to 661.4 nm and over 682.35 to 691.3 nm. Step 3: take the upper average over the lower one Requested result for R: 1.1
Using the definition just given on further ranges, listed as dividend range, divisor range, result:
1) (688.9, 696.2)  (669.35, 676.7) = 1.08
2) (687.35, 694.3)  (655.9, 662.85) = 1.08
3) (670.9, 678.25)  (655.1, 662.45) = 1.02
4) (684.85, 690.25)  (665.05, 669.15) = 1.06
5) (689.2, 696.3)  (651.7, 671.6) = 1.09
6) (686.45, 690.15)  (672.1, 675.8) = 1.05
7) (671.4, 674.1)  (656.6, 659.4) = 1.03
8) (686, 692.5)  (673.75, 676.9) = 1.07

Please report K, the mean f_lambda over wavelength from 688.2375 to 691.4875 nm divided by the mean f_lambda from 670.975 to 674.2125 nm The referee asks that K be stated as 1.01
